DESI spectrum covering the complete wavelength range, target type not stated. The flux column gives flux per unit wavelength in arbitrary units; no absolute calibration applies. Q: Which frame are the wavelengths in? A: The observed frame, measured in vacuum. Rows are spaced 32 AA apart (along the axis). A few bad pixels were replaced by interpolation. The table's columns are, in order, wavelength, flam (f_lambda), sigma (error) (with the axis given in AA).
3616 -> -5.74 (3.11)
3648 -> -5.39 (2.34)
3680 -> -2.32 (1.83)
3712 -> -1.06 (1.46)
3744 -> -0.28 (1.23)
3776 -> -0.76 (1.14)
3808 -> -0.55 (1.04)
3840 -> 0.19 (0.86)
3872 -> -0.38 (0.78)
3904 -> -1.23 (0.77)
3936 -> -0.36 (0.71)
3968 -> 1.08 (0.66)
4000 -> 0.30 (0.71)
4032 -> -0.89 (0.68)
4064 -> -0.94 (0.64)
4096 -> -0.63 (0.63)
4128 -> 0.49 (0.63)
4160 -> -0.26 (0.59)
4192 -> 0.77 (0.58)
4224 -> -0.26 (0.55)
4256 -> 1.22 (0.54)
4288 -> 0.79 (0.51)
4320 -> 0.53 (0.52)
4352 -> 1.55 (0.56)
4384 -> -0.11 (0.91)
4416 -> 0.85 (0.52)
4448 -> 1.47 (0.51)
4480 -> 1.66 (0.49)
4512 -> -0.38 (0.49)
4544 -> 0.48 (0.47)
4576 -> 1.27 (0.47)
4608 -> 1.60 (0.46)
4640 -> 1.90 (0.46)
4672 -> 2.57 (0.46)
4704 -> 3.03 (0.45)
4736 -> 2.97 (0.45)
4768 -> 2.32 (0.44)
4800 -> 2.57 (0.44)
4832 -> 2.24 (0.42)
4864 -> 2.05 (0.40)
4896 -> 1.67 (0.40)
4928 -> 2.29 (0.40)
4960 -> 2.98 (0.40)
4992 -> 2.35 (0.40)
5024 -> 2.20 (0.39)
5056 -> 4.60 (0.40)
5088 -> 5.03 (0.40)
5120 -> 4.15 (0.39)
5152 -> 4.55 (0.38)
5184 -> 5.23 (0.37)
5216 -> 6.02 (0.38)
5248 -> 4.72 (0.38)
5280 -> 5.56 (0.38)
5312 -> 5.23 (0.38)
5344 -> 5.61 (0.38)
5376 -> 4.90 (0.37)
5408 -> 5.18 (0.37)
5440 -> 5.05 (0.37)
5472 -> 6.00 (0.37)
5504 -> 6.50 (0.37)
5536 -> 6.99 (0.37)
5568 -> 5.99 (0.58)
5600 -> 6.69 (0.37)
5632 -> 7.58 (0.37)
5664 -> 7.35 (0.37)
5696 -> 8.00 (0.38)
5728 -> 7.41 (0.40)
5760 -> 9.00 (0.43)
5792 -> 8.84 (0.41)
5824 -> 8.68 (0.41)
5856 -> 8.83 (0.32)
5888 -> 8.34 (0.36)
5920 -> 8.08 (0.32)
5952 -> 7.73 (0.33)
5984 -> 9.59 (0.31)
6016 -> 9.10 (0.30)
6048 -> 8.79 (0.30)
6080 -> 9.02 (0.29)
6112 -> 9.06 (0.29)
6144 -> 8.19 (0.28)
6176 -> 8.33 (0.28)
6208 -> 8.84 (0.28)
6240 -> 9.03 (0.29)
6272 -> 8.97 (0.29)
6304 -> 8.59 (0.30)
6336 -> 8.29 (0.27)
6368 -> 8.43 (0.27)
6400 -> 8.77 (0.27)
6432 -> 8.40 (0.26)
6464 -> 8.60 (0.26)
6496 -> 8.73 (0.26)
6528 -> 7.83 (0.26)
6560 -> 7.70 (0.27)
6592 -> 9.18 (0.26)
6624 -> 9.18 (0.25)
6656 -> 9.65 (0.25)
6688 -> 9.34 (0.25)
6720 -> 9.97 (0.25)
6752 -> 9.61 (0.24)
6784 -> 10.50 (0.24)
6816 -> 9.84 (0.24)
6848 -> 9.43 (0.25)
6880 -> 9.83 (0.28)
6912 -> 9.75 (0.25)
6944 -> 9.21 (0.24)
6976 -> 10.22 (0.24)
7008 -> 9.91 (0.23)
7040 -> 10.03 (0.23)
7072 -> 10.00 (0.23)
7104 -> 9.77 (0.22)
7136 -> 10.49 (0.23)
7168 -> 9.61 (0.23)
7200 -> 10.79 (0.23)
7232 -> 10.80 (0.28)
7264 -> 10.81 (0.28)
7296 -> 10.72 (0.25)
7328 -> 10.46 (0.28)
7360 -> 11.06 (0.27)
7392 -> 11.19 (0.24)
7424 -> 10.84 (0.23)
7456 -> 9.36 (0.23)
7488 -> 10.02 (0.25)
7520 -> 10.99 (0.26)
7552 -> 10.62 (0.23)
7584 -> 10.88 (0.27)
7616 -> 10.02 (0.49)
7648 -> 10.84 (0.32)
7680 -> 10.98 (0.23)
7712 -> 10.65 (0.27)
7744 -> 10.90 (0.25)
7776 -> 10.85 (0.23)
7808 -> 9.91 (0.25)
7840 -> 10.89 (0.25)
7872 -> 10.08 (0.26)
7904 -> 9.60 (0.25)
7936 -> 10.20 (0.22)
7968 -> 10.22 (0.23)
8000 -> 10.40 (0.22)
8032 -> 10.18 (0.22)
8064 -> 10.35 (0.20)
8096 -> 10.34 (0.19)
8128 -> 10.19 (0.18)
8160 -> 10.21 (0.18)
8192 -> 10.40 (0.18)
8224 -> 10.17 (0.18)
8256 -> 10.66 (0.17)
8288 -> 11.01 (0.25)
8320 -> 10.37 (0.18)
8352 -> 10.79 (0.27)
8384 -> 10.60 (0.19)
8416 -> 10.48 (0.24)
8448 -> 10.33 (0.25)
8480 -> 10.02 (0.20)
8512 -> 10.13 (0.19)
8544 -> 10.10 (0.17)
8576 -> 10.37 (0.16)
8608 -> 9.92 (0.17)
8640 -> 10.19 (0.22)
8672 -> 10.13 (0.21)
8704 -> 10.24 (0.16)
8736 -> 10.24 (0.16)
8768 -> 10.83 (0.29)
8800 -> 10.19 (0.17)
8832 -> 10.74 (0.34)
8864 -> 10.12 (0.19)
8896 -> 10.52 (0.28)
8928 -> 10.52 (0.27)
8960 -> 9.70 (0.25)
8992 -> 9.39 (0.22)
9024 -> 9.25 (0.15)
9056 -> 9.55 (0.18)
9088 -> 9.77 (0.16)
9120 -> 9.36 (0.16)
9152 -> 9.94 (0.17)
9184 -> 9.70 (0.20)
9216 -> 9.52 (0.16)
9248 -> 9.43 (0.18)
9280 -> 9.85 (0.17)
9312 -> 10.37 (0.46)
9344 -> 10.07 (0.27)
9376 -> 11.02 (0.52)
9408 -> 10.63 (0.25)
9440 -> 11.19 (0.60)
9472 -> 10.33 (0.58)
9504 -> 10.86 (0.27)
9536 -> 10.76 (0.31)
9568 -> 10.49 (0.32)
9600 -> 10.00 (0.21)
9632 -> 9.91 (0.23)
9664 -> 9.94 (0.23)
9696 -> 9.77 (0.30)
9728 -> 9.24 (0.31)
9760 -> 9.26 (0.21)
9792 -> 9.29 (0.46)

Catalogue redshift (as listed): 0.27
